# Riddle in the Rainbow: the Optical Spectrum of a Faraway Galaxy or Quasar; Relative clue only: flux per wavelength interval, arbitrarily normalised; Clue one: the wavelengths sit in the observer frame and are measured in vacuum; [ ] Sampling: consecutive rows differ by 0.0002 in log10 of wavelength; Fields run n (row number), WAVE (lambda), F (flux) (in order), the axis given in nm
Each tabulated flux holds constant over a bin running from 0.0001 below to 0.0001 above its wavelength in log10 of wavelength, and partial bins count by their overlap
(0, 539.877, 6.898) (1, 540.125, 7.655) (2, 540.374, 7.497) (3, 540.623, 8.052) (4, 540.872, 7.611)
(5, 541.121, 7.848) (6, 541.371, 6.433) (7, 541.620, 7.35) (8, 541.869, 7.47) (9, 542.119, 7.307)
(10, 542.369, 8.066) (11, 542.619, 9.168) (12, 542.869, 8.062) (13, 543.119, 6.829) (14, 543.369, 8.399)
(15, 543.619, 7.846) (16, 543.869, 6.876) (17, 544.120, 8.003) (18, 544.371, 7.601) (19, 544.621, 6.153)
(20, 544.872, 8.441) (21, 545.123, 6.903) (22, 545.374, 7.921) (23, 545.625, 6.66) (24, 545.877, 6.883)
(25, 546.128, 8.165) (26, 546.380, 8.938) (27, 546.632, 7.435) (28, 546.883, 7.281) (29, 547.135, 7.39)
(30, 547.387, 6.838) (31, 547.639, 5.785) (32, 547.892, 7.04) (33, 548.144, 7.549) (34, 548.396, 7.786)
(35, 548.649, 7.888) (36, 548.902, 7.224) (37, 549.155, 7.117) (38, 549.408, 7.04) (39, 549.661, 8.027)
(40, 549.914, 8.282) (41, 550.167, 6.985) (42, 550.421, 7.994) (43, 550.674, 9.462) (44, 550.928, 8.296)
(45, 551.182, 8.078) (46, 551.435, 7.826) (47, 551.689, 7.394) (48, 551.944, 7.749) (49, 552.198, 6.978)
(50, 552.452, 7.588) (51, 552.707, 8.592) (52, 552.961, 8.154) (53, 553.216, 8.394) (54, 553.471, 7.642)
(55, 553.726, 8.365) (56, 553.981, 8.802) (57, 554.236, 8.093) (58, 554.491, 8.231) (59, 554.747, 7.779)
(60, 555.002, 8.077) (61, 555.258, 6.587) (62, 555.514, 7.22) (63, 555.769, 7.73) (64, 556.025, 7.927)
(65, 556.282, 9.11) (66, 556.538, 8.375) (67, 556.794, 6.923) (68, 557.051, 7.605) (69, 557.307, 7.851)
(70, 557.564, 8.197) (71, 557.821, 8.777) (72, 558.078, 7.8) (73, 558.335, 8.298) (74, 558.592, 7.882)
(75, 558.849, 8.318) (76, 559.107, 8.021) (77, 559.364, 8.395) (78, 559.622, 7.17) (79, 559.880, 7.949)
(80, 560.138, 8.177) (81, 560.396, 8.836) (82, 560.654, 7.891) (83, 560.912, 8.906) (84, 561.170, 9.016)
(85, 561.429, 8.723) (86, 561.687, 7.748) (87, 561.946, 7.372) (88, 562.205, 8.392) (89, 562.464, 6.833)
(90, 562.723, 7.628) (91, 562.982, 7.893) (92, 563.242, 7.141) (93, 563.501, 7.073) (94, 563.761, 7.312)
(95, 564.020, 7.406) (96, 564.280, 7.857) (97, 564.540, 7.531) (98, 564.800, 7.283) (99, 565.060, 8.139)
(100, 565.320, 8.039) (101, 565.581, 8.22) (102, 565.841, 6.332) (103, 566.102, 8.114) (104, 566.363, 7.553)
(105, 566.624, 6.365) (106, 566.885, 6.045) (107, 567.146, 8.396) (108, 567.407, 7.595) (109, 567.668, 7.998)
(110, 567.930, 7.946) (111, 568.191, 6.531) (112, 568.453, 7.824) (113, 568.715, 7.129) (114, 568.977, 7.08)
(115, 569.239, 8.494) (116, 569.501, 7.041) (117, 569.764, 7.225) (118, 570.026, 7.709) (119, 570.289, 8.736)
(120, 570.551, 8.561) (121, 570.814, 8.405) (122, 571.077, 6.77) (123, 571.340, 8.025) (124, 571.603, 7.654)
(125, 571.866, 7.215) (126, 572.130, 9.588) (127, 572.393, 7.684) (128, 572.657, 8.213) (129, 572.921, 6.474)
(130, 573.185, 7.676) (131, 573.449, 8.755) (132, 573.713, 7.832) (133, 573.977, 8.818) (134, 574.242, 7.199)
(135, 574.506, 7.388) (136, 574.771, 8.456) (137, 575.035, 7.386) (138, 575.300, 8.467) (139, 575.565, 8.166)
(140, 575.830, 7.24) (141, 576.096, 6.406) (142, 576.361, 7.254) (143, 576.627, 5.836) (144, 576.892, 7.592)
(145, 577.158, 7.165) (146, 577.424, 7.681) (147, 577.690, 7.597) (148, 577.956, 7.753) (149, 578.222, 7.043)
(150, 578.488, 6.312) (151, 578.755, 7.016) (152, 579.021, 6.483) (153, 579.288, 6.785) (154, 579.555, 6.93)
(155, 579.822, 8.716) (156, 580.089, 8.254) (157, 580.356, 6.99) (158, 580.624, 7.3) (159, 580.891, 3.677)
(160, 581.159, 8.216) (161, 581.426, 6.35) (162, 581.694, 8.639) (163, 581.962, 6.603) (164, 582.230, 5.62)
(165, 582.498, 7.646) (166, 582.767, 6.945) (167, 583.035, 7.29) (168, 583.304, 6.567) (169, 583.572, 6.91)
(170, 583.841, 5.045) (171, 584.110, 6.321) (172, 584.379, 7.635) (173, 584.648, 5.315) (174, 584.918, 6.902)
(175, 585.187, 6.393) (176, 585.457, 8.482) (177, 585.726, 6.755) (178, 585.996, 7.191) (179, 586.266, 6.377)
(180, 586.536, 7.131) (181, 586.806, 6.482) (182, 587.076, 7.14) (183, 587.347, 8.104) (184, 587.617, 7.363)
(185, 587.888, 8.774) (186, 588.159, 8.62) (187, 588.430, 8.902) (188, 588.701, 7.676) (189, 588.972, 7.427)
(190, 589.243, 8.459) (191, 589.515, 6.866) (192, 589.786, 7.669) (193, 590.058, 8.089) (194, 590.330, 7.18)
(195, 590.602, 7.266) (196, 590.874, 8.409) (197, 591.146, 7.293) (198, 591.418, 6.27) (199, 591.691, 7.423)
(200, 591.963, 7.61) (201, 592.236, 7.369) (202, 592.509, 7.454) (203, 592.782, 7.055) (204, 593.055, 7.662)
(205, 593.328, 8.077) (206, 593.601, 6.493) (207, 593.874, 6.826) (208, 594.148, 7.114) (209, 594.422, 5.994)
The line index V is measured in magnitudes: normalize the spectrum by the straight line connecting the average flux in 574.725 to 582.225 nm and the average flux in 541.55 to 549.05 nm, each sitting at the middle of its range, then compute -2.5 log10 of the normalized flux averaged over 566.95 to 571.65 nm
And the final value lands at -0.06 mag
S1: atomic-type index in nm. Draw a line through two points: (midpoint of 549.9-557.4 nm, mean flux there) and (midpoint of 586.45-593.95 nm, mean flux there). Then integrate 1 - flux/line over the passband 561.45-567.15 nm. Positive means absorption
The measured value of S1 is 0.24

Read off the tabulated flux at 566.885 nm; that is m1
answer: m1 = 6.045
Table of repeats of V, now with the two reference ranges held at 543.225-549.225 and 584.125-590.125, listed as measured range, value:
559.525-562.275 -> -0.11 mag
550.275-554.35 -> -0.09 mag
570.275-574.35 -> -0.08 mag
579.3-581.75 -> 0.04 mag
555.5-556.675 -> -0.10 mag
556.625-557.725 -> -0.04 mag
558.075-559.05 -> -0.10 mag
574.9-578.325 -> 0.01 mag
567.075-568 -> -0.08 mag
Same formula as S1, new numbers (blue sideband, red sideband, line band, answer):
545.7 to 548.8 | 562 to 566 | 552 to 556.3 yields -0.27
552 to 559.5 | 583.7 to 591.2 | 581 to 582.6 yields 0.07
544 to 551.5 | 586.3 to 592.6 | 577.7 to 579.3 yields 0.13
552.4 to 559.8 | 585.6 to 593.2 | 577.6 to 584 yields 0.58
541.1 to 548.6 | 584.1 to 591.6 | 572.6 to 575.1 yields -0.13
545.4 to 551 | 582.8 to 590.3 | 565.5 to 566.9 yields 0.05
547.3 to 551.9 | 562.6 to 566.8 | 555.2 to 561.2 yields -0.41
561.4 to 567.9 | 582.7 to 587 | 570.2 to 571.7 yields -0.15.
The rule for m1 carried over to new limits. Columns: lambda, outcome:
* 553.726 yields 8.365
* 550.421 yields 7.994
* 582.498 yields 7.646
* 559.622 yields 7.17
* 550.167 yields 6.985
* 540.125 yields 7.655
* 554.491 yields 8.231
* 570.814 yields 8.405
